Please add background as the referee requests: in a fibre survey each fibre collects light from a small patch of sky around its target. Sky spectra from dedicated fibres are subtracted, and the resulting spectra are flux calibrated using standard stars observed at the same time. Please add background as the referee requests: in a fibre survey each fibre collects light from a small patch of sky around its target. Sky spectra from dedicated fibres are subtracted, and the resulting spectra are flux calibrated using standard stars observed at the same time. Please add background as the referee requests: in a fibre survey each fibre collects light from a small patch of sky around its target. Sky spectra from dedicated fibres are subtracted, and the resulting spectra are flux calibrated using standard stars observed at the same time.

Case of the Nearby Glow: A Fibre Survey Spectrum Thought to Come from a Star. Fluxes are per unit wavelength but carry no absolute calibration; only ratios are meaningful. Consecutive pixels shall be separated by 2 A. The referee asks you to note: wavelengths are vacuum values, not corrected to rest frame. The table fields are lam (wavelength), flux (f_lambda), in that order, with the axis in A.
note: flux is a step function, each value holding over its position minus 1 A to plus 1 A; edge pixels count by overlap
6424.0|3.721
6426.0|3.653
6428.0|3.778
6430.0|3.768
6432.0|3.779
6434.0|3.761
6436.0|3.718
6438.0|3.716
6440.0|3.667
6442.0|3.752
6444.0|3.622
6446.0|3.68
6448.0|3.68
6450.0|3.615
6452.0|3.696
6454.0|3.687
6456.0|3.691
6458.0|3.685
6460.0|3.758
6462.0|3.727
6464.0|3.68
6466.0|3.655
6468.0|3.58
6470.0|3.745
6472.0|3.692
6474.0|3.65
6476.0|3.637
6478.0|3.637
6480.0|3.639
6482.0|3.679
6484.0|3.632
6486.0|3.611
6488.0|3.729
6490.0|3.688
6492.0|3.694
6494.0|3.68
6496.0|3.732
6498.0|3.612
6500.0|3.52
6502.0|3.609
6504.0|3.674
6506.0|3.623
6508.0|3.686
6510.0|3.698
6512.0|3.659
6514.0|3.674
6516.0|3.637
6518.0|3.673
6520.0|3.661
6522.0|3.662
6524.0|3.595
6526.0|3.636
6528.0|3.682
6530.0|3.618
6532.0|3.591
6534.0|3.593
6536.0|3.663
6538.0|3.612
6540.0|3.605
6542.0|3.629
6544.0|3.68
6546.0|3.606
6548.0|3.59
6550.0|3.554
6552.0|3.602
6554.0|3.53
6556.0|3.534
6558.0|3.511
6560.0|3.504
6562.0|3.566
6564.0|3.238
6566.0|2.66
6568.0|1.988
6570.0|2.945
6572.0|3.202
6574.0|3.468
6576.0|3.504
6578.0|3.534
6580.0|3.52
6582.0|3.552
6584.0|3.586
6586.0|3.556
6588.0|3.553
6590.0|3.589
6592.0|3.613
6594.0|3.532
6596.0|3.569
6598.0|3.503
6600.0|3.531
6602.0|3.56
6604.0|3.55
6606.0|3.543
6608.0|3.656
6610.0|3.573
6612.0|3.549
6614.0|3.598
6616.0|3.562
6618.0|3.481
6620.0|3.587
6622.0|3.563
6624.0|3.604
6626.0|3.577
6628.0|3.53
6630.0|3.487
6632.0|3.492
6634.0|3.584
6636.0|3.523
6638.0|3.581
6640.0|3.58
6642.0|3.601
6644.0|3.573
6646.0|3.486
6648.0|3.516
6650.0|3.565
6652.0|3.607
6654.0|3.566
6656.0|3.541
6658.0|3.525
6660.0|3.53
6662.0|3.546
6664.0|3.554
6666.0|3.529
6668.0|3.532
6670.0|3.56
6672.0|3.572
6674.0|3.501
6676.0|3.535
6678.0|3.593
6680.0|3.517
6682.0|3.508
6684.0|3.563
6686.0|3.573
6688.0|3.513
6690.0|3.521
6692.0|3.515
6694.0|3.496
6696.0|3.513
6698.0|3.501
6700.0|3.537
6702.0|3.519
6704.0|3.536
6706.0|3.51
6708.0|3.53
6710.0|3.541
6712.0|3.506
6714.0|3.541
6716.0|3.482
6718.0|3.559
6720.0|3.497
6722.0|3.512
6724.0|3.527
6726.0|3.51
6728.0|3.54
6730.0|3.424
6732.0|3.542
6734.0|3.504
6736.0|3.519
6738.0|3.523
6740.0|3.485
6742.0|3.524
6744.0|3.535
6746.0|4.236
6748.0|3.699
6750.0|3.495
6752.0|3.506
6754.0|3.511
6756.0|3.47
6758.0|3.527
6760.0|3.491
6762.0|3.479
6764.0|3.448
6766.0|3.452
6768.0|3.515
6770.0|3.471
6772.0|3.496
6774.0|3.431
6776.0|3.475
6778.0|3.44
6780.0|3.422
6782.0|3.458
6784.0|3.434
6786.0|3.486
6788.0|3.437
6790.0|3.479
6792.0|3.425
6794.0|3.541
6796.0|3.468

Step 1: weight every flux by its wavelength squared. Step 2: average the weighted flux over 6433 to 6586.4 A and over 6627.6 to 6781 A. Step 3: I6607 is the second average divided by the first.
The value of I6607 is 1.0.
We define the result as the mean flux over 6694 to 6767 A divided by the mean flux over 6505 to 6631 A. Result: 1.0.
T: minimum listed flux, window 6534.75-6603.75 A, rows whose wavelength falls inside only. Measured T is 1.988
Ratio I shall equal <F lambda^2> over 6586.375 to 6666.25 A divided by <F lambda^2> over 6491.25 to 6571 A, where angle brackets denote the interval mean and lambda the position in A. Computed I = 1.0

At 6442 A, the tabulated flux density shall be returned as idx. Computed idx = 3.752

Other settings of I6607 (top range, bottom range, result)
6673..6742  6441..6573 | 1.05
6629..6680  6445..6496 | 1.02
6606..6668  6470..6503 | 1.02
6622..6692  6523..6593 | 1.05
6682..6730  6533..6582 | 1.08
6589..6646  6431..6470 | 1.01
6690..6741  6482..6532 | 1.02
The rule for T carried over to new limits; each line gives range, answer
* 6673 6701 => 3.496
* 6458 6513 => 3.52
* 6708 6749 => 3.424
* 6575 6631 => 3.481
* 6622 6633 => 3.487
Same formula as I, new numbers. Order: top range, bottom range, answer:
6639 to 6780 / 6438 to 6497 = 1.03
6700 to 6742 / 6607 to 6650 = 1.02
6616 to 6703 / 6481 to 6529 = 1.02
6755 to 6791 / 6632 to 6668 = 1.01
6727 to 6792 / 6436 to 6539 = 1.04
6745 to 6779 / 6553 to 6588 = 1.13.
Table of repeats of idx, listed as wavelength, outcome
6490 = 3.688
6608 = 3.656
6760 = 3.491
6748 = 3.699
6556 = 3.534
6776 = 3.475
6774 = 3.431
